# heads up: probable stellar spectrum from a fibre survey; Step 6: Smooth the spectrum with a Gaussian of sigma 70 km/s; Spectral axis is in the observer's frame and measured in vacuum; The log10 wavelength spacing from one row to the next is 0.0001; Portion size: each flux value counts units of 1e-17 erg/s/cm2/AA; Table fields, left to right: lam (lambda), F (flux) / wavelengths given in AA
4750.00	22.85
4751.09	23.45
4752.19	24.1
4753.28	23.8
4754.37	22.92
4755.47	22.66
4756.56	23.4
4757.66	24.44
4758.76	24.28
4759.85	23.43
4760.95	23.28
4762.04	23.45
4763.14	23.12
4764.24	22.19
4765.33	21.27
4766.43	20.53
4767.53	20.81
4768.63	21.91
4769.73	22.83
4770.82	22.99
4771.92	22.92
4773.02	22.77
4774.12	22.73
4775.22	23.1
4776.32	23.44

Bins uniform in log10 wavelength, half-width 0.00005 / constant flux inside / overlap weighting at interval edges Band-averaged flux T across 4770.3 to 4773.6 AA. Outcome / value 22.9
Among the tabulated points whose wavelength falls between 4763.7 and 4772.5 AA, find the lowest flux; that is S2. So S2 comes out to 20.53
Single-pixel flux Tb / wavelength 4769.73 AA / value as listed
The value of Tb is 22.83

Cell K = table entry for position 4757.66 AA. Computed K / 24.44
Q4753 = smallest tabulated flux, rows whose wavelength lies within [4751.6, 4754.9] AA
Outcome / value 22.92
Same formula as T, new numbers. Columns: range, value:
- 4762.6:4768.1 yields 21.6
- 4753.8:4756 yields 22.8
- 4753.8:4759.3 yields 23.5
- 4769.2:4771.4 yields 23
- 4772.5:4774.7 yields 22.7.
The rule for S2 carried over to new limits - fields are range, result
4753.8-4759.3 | 22.66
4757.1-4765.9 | 21.27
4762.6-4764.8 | 22.19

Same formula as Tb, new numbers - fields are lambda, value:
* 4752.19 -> 24.1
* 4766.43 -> 20.53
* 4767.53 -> 20.81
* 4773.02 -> 22.77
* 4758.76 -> 24.28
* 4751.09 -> 23.45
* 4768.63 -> 21.91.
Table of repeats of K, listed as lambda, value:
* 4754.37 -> 22.92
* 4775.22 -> 23.1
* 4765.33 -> 21.27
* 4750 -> 22.85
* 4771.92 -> 22.92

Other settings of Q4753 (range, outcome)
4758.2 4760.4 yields 23.43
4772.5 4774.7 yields 22.73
